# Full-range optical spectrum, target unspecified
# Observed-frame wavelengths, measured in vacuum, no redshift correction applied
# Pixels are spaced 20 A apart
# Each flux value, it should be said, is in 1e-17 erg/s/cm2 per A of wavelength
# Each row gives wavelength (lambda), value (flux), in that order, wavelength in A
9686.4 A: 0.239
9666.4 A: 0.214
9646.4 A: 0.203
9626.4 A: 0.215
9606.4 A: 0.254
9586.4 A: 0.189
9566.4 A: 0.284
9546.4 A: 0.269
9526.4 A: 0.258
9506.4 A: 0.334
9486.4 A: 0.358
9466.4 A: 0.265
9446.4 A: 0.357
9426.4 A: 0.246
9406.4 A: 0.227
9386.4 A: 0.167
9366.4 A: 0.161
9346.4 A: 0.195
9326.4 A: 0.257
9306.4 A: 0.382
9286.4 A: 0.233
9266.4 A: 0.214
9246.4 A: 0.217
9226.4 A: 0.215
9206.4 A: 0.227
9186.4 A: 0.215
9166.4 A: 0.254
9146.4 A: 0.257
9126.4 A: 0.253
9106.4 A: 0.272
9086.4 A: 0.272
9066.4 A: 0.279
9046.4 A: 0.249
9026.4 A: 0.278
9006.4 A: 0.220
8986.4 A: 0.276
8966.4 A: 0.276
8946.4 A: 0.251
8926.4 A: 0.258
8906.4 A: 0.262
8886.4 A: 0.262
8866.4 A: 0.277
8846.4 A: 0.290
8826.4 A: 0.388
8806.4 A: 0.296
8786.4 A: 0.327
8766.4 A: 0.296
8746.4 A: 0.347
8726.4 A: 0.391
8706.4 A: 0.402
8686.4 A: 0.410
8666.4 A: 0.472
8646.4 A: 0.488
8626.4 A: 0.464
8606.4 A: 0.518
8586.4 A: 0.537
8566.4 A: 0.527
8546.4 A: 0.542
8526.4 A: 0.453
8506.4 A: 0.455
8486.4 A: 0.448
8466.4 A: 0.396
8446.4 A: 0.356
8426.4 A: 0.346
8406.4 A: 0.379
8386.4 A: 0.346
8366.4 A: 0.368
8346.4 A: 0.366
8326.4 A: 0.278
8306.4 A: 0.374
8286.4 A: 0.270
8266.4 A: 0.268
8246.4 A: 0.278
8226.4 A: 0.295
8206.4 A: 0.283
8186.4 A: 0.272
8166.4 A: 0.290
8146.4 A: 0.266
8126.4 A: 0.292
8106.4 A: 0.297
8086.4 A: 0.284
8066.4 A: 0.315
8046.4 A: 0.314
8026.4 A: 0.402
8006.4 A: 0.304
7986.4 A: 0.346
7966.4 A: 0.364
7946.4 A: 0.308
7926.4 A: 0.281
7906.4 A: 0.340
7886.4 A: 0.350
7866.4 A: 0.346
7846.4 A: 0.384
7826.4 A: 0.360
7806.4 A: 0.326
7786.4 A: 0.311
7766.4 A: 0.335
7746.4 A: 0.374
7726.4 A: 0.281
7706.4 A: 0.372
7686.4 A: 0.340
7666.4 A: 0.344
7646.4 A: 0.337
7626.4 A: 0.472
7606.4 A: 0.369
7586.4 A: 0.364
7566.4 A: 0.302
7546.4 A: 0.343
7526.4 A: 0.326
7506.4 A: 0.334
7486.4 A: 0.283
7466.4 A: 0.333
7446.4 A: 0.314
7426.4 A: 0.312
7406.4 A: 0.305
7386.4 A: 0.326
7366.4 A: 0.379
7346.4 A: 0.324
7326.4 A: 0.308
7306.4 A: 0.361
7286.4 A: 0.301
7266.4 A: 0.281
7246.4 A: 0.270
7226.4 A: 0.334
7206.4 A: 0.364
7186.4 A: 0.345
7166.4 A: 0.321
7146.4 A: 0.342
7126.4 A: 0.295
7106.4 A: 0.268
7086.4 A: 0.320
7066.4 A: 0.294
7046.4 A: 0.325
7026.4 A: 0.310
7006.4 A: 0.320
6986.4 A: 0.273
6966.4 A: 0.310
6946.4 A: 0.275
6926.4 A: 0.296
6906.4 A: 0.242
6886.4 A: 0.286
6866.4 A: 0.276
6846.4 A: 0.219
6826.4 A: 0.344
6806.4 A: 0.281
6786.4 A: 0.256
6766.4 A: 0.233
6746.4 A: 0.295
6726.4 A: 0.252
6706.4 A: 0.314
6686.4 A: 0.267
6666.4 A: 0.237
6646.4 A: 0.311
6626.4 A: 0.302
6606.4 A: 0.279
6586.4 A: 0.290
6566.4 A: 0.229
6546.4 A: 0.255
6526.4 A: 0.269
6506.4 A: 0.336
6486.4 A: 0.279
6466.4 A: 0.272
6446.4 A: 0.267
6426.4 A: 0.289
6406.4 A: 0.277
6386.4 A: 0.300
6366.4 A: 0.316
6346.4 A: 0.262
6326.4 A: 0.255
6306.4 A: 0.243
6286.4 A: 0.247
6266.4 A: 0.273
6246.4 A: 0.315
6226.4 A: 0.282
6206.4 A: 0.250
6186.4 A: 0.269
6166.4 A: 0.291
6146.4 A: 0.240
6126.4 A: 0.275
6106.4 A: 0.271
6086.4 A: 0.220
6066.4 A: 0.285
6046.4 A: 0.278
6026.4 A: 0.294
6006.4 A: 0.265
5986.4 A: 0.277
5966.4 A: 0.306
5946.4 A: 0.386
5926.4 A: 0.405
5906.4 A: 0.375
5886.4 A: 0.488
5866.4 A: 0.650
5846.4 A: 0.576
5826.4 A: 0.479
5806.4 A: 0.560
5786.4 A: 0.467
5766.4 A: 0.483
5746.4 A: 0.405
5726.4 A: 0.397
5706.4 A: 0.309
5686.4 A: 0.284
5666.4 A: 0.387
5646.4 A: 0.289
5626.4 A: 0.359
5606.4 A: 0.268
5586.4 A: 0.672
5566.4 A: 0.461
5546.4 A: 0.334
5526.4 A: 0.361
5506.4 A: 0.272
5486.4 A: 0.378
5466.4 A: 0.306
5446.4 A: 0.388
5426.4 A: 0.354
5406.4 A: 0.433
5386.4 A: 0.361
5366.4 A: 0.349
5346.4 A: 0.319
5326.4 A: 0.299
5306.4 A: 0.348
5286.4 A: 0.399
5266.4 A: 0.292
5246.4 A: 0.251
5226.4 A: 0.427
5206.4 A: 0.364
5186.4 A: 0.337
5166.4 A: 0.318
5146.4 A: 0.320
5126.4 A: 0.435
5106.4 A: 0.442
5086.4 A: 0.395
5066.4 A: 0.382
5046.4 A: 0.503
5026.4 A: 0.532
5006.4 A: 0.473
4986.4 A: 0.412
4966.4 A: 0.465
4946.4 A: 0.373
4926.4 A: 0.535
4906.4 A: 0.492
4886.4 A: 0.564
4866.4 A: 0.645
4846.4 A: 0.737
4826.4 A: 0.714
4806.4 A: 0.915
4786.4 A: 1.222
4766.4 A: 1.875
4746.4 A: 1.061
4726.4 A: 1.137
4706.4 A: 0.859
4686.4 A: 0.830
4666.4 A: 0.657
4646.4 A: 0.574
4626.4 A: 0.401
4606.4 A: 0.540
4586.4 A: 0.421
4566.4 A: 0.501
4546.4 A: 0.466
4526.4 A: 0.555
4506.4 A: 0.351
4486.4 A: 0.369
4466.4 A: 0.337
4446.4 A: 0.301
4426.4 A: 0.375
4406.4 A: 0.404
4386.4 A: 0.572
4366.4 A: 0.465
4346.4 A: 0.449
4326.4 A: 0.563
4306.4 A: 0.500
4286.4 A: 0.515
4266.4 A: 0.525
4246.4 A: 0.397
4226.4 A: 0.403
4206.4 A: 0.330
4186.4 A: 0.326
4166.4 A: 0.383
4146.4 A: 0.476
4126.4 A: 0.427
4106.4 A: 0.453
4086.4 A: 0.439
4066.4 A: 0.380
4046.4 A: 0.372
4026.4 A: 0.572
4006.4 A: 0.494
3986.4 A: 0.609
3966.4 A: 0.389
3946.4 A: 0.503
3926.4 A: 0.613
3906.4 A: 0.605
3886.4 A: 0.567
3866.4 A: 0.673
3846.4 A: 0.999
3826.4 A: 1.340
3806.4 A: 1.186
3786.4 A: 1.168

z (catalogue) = 2.07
